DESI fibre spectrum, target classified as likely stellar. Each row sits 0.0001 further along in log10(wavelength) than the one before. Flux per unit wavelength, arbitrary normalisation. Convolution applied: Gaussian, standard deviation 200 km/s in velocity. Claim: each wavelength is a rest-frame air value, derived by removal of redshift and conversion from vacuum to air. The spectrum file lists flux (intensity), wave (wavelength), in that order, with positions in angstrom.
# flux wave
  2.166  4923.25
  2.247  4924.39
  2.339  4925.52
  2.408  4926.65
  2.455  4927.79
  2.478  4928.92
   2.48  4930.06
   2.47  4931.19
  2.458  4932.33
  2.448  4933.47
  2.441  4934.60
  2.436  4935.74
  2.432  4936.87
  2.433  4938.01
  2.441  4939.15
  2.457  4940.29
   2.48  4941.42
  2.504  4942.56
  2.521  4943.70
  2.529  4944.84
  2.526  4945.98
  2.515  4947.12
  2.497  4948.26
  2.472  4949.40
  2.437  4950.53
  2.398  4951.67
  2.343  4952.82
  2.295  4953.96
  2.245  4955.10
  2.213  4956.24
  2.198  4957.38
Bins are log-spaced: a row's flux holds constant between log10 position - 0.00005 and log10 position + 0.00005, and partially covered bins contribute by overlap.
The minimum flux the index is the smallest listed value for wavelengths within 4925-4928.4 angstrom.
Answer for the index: 2.339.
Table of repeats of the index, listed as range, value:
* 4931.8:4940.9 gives 2.432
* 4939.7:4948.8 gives 2.457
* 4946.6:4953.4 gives 2.343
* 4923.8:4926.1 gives 2.247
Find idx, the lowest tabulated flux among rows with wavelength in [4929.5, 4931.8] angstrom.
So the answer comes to 2.47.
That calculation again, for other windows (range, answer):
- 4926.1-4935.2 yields 2.408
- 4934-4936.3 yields 2.436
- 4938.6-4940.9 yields 2.441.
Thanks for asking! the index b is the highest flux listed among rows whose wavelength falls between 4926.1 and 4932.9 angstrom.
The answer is 2.48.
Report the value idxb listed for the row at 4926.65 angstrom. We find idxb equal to 2.408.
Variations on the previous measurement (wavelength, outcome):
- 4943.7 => 2.521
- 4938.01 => 2.433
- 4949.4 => 2.472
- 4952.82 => 2.343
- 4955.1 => 2.245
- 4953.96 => 2.295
